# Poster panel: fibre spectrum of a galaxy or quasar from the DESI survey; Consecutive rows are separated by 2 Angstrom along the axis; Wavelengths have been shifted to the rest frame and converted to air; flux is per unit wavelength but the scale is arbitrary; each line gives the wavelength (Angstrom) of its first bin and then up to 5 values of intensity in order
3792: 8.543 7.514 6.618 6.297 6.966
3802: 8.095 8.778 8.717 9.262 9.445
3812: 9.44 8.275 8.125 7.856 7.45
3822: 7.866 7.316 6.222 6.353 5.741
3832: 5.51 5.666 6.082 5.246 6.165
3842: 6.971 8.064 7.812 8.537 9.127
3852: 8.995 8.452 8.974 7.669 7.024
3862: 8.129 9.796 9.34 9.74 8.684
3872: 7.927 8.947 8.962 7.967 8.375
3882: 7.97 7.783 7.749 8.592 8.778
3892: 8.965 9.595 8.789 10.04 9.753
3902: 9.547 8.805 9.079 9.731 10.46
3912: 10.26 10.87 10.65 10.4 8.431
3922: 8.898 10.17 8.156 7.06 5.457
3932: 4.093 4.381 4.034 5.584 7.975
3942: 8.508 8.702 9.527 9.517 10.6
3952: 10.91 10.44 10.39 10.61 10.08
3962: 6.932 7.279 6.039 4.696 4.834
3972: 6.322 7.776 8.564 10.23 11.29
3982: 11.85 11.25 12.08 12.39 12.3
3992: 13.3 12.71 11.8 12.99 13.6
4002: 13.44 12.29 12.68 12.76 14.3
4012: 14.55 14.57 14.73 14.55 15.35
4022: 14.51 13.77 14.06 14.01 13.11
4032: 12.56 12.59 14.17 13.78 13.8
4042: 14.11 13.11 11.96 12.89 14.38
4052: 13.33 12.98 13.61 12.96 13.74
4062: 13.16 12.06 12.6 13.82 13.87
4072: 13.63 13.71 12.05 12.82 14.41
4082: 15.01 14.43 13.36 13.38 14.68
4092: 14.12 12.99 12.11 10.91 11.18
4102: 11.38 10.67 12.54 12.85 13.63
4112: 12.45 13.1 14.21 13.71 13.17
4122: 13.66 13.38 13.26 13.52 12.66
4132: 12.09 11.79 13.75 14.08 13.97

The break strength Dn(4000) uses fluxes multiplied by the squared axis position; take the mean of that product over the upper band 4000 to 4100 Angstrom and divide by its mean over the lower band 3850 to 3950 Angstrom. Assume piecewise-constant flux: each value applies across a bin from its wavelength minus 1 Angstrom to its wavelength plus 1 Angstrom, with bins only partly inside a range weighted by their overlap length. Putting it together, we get 1.70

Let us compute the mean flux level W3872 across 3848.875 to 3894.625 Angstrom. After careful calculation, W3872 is 8.58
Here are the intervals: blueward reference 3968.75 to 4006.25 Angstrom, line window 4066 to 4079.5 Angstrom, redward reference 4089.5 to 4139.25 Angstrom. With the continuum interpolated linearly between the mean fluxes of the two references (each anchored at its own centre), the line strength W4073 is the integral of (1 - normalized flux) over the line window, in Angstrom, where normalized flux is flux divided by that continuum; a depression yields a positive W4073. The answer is -1.1 Angstrom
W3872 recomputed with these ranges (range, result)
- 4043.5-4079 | 13.1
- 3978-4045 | 13.2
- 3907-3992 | 8.86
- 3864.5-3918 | 9.16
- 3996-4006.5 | 12.9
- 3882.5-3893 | 8.35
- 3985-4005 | 12.7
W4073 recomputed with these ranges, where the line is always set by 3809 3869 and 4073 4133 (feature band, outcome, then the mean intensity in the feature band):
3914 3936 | 3.9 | 7.74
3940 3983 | 5.8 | 8.79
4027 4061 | -4.3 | 13.4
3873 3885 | 0.3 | 8.33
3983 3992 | -1.2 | 12.1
